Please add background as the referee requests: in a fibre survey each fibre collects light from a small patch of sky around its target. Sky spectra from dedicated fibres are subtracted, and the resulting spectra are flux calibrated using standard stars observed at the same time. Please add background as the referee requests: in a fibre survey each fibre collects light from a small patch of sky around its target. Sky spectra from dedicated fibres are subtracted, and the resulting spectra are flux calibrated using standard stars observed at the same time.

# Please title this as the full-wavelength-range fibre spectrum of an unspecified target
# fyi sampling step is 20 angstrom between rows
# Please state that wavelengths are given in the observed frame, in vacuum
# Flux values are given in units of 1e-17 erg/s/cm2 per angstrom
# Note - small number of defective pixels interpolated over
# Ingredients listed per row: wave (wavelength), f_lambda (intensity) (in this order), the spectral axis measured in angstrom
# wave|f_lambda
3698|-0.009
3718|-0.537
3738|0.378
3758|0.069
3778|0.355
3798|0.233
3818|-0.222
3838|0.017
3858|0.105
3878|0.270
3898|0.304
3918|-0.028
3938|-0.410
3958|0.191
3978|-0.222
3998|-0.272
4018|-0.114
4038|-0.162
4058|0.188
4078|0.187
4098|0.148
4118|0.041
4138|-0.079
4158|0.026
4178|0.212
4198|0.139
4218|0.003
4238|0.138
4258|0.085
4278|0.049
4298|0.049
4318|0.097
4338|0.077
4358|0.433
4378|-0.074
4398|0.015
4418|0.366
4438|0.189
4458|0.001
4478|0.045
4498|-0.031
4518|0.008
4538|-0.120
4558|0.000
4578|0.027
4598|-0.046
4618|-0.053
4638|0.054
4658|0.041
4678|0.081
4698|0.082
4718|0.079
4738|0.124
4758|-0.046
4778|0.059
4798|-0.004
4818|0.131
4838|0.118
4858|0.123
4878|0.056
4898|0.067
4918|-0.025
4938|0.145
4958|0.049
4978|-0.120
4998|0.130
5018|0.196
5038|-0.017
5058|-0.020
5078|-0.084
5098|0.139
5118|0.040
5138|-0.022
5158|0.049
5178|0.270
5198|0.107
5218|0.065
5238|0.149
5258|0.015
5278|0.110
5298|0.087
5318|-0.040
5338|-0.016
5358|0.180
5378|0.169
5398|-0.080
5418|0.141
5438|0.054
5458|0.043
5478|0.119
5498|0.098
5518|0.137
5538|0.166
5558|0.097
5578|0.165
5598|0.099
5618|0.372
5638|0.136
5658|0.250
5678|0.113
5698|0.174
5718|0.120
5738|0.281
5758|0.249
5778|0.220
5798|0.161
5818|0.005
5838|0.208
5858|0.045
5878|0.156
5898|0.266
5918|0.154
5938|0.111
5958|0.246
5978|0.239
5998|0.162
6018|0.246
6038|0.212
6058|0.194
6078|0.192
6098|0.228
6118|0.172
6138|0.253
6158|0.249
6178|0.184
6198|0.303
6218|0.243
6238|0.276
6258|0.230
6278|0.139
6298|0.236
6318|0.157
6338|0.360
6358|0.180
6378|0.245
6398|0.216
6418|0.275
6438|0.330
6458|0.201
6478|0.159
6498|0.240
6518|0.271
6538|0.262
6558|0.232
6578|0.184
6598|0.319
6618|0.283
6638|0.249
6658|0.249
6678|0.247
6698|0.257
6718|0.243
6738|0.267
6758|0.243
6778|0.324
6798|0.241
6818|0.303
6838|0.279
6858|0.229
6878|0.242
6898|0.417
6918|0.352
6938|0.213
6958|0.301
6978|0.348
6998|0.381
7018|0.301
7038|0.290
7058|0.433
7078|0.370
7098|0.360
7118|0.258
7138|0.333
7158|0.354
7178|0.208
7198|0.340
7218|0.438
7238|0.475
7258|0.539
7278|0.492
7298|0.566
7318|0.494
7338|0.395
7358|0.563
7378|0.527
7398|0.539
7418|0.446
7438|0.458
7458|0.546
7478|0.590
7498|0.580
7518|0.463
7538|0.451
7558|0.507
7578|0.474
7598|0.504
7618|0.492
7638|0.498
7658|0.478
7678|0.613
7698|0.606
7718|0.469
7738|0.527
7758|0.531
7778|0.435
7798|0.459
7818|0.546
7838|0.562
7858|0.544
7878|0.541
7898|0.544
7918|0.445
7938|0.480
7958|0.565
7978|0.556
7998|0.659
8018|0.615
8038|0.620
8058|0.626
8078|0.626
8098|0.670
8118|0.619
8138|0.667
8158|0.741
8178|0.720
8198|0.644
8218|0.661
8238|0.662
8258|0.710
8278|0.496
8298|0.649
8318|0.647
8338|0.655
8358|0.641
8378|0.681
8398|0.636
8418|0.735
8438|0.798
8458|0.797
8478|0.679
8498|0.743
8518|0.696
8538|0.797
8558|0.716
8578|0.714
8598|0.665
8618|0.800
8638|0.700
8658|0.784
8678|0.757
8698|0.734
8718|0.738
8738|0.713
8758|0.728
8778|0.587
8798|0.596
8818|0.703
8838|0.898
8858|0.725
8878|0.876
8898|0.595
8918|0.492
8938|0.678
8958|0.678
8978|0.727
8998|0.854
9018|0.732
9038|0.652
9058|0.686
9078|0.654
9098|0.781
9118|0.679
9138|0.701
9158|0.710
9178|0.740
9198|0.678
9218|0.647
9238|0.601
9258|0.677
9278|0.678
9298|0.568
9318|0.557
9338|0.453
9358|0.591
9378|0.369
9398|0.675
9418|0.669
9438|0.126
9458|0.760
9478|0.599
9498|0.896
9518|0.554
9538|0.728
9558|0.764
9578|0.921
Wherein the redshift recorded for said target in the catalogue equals 0.809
